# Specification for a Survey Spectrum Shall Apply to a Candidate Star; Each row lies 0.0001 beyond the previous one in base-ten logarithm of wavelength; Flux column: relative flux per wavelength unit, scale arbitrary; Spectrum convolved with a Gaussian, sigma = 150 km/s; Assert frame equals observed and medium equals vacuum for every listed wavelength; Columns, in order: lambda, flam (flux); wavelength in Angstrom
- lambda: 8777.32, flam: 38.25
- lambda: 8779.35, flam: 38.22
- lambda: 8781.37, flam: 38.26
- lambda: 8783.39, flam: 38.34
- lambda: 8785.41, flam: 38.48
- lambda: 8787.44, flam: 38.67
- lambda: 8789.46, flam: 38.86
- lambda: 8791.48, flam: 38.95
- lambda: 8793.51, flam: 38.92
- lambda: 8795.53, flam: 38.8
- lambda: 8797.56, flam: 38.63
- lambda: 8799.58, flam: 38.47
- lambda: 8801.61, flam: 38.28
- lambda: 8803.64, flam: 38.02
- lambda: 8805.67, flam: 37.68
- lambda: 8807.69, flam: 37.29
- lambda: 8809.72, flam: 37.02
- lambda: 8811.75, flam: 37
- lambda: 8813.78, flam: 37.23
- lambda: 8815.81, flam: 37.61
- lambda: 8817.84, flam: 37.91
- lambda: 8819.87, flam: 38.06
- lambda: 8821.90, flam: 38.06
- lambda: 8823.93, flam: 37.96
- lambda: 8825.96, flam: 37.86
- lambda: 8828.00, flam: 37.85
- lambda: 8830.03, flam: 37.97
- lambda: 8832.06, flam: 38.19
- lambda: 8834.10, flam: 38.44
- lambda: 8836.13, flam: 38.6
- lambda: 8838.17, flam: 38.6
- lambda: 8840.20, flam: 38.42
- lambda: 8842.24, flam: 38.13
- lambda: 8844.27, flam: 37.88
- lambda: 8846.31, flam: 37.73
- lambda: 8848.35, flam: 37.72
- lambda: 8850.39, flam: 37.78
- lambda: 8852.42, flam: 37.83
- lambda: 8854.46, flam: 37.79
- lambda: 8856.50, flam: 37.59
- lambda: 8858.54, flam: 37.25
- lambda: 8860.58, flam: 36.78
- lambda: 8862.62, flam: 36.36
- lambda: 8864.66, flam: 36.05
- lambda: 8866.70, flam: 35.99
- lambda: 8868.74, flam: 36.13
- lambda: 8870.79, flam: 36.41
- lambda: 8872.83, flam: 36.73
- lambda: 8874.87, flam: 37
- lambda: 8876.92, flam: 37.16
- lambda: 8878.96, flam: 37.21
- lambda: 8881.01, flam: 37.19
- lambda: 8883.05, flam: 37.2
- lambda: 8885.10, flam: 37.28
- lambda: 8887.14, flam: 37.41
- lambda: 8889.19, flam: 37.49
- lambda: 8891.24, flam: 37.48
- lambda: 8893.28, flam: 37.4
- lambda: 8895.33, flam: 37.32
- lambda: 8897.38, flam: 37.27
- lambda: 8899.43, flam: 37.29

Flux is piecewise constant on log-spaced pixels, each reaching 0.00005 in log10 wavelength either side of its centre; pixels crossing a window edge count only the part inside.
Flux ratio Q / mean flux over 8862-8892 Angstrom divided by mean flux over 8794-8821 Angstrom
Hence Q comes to 0.97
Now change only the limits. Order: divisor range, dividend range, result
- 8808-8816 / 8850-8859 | 1.01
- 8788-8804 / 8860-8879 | 0.95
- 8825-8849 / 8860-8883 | 0.96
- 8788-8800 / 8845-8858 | 0.97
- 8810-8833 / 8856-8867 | 0.97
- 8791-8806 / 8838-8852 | 0.99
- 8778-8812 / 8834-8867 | 0.98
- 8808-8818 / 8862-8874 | 0.97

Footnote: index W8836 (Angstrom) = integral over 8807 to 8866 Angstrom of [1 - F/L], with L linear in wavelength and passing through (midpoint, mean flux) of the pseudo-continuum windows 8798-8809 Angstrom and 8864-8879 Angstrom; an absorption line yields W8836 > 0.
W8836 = -0.6 Angstrom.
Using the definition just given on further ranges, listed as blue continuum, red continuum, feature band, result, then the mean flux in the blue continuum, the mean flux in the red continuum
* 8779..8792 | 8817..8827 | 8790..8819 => 0.19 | 38.6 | 38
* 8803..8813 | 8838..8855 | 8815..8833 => -0.15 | 37.4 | 38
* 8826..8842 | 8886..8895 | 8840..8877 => 0.72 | 38.2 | 37.5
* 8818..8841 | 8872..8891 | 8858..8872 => 0.41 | 38.2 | 37.2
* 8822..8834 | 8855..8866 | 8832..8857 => -0.44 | 38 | 36.8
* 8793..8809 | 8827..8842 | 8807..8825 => 0.32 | 38.2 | 38.3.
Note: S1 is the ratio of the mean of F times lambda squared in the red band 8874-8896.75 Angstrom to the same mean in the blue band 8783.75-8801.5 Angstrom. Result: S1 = 1.0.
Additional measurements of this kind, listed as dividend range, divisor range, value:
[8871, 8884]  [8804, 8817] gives 1.01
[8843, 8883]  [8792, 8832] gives 0.99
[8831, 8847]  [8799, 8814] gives 1.02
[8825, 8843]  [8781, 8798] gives 1.00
